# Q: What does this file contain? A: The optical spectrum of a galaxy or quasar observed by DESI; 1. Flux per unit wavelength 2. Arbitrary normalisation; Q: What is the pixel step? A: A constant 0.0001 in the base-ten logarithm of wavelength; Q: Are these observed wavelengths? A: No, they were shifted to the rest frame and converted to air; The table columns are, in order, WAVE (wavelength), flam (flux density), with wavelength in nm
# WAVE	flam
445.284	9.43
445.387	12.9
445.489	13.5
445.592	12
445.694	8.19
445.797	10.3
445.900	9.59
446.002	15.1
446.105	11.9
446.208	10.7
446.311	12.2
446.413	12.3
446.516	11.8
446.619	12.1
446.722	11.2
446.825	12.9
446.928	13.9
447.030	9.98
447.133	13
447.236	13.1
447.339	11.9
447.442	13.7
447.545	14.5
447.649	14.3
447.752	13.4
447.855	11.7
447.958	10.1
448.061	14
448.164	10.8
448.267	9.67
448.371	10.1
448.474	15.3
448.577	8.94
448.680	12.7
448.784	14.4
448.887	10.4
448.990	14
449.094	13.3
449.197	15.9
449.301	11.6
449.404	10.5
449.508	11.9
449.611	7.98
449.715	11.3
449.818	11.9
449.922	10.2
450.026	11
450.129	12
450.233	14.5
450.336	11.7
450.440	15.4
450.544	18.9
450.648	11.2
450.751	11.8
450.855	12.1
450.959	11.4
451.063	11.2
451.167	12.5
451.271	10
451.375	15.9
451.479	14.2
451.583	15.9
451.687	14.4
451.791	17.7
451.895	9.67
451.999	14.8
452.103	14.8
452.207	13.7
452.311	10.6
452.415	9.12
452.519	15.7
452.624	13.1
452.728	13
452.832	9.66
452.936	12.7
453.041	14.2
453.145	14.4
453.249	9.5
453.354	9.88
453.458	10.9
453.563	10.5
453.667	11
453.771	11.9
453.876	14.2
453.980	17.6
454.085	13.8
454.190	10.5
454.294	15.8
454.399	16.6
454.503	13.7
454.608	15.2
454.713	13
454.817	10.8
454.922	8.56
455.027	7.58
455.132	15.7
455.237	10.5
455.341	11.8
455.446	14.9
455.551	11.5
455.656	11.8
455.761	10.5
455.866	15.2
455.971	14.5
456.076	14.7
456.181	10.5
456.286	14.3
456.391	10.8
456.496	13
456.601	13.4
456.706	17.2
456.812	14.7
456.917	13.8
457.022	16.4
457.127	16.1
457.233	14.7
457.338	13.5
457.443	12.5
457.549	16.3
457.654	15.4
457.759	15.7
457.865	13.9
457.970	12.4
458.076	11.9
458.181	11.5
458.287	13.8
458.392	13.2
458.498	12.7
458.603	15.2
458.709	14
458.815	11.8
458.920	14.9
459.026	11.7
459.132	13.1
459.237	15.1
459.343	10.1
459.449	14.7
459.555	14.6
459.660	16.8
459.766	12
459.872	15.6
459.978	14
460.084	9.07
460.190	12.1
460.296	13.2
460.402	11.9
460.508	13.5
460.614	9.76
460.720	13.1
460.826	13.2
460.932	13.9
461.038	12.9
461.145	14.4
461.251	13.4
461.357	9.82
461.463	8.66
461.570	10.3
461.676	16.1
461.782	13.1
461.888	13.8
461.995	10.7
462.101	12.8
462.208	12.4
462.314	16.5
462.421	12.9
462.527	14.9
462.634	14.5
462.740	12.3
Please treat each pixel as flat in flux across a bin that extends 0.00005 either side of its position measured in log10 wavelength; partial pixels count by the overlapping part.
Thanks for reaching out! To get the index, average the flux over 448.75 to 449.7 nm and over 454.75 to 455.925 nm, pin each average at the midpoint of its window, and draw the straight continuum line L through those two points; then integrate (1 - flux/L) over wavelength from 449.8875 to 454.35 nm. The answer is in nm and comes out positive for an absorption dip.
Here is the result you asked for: -0.34 nm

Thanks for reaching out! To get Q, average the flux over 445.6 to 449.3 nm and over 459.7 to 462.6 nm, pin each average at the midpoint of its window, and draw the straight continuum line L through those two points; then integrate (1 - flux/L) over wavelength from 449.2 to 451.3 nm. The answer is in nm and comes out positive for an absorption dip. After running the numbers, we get 0.04 nm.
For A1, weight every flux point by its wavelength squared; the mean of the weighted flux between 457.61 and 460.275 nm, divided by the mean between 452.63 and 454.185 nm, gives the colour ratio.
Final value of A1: 1.1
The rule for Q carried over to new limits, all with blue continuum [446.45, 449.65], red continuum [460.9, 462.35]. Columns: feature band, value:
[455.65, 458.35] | -0.27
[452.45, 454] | 0.00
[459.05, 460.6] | -0.06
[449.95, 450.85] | -0.06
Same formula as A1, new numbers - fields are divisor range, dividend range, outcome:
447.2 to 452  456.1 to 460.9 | 1.11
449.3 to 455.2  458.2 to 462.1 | 1.06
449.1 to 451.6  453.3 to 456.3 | 1.03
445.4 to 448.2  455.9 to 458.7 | 1.20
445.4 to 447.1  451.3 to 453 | 1.17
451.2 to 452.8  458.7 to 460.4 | 1.02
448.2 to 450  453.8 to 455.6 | 1.14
